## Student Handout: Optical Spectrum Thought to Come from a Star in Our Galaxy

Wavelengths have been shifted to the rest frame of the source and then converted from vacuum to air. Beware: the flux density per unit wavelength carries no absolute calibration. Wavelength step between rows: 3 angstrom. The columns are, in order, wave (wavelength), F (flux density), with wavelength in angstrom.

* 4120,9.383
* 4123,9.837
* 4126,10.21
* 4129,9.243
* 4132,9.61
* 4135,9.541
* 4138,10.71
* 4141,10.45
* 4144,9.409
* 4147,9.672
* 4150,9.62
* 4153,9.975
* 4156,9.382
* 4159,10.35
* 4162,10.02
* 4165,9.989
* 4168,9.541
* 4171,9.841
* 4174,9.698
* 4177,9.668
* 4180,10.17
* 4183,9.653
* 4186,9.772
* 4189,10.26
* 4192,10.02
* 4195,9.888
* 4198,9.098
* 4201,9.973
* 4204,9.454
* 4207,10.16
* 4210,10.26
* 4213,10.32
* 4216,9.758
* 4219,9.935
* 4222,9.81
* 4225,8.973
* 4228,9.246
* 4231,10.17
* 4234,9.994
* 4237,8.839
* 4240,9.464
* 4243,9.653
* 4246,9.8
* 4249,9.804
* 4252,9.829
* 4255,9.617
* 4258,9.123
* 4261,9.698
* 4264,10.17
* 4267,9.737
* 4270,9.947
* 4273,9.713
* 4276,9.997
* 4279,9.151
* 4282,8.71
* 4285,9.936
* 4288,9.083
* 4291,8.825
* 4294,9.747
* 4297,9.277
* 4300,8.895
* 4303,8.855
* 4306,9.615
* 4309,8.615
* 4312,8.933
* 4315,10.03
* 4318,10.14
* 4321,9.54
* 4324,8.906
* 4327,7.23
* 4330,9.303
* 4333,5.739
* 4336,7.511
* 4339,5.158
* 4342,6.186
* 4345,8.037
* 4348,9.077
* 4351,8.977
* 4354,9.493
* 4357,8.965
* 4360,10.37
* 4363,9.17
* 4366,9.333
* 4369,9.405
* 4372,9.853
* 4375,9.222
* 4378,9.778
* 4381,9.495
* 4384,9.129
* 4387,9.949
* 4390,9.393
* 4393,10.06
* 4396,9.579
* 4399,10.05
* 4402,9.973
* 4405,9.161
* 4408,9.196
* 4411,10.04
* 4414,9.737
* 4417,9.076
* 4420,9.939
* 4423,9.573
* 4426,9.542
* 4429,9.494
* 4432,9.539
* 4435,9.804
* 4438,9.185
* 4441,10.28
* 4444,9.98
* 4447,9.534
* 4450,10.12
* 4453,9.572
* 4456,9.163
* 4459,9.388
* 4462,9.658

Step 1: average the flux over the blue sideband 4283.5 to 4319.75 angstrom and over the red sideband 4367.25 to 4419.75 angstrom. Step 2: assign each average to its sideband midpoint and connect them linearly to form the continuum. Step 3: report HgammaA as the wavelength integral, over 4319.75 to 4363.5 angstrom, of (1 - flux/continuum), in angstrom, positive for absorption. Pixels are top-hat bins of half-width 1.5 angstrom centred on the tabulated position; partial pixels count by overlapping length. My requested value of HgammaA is 5.7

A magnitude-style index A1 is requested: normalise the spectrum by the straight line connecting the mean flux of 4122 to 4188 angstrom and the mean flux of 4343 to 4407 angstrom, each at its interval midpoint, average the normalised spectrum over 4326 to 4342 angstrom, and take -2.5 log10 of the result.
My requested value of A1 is 0.35 mag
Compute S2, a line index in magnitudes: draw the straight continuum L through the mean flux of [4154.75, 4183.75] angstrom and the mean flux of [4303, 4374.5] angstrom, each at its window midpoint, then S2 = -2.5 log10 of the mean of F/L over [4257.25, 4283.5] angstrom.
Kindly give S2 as -0.05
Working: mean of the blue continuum 9.84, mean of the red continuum 8.69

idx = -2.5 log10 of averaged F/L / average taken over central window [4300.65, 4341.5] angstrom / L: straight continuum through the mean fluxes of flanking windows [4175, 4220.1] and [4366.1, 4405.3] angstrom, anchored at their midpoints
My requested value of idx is 0.16 mag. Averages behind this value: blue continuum 9.89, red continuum 9.62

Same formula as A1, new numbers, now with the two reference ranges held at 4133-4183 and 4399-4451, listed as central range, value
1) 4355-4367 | 0.028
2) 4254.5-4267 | 0.014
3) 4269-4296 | 0.037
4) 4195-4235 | 0.005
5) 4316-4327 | 0.058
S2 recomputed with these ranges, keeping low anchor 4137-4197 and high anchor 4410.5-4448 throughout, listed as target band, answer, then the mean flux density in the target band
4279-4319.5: 0.06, 9.28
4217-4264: 0.02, 9.62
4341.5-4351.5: 0.19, 8.17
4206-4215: -0.04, 10.2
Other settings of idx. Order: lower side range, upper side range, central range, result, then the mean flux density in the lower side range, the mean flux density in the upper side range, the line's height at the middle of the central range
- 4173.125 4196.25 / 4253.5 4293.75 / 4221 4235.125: 0.01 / 9.9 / 9.52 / 9.71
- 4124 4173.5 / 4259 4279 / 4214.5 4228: 0.03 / 9.84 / 9.8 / 9.82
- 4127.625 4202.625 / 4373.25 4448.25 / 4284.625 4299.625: 0.05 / 9.82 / 9.63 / 9.72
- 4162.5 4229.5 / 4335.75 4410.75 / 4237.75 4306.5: 0.00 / 9.8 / 9.1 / 9.5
